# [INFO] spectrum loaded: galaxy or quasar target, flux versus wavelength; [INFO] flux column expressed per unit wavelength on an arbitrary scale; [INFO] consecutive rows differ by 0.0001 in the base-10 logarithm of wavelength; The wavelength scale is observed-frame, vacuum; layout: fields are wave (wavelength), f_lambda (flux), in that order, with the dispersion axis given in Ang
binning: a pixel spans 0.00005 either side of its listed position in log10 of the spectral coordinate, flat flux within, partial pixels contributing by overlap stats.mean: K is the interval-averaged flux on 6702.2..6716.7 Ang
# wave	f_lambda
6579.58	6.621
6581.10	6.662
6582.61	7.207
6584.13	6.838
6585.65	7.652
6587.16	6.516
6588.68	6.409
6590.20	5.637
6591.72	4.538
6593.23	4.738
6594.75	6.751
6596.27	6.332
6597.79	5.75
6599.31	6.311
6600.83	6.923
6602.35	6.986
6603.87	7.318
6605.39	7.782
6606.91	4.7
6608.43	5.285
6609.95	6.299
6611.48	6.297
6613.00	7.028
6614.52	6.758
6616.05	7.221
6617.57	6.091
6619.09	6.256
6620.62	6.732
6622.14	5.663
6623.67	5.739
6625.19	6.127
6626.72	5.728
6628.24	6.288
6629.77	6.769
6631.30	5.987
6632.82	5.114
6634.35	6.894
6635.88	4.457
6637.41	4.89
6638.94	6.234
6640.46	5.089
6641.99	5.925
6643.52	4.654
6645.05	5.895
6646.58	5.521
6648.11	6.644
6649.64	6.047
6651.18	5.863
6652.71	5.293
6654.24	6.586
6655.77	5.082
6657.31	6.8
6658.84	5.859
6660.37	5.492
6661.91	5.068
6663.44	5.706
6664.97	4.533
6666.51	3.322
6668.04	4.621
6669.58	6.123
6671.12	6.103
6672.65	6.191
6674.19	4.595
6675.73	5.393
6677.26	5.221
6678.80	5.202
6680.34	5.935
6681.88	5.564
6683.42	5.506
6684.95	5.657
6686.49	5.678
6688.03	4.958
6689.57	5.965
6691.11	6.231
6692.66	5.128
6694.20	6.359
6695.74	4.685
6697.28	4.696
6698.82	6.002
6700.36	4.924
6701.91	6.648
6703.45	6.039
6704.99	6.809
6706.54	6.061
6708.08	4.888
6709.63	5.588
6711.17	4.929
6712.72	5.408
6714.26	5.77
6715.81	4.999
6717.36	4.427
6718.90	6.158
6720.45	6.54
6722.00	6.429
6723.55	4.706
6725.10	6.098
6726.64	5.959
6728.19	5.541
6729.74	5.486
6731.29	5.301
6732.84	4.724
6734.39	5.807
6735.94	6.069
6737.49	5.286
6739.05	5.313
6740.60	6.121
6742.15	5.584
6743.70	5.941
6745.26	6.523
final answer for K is 5.63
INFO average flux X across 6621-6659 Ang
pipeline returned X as 5.81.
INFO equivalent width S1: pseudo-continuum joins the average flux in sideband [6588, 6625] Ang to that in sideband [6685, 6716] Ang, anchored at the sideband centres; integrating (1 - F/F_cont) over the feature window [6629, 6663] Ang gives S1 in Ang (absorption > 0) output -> 1.3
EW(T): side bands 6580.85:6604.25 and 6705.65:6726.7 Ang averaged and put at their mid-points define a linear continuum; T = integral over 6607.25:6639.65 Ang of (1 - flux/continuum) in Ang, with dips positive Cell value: 0.6 Ang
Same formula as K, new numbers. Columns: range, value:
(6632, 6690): 5.52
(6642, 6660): 5.84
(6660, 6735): 5.49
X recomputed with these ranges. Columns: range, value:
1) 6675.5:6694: 5.57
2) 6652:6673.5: 5.48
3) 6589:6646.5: 6.03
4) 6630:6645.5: 5.55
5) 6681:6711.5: 5.63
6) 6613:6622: 6.58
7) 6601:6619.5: 6.52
